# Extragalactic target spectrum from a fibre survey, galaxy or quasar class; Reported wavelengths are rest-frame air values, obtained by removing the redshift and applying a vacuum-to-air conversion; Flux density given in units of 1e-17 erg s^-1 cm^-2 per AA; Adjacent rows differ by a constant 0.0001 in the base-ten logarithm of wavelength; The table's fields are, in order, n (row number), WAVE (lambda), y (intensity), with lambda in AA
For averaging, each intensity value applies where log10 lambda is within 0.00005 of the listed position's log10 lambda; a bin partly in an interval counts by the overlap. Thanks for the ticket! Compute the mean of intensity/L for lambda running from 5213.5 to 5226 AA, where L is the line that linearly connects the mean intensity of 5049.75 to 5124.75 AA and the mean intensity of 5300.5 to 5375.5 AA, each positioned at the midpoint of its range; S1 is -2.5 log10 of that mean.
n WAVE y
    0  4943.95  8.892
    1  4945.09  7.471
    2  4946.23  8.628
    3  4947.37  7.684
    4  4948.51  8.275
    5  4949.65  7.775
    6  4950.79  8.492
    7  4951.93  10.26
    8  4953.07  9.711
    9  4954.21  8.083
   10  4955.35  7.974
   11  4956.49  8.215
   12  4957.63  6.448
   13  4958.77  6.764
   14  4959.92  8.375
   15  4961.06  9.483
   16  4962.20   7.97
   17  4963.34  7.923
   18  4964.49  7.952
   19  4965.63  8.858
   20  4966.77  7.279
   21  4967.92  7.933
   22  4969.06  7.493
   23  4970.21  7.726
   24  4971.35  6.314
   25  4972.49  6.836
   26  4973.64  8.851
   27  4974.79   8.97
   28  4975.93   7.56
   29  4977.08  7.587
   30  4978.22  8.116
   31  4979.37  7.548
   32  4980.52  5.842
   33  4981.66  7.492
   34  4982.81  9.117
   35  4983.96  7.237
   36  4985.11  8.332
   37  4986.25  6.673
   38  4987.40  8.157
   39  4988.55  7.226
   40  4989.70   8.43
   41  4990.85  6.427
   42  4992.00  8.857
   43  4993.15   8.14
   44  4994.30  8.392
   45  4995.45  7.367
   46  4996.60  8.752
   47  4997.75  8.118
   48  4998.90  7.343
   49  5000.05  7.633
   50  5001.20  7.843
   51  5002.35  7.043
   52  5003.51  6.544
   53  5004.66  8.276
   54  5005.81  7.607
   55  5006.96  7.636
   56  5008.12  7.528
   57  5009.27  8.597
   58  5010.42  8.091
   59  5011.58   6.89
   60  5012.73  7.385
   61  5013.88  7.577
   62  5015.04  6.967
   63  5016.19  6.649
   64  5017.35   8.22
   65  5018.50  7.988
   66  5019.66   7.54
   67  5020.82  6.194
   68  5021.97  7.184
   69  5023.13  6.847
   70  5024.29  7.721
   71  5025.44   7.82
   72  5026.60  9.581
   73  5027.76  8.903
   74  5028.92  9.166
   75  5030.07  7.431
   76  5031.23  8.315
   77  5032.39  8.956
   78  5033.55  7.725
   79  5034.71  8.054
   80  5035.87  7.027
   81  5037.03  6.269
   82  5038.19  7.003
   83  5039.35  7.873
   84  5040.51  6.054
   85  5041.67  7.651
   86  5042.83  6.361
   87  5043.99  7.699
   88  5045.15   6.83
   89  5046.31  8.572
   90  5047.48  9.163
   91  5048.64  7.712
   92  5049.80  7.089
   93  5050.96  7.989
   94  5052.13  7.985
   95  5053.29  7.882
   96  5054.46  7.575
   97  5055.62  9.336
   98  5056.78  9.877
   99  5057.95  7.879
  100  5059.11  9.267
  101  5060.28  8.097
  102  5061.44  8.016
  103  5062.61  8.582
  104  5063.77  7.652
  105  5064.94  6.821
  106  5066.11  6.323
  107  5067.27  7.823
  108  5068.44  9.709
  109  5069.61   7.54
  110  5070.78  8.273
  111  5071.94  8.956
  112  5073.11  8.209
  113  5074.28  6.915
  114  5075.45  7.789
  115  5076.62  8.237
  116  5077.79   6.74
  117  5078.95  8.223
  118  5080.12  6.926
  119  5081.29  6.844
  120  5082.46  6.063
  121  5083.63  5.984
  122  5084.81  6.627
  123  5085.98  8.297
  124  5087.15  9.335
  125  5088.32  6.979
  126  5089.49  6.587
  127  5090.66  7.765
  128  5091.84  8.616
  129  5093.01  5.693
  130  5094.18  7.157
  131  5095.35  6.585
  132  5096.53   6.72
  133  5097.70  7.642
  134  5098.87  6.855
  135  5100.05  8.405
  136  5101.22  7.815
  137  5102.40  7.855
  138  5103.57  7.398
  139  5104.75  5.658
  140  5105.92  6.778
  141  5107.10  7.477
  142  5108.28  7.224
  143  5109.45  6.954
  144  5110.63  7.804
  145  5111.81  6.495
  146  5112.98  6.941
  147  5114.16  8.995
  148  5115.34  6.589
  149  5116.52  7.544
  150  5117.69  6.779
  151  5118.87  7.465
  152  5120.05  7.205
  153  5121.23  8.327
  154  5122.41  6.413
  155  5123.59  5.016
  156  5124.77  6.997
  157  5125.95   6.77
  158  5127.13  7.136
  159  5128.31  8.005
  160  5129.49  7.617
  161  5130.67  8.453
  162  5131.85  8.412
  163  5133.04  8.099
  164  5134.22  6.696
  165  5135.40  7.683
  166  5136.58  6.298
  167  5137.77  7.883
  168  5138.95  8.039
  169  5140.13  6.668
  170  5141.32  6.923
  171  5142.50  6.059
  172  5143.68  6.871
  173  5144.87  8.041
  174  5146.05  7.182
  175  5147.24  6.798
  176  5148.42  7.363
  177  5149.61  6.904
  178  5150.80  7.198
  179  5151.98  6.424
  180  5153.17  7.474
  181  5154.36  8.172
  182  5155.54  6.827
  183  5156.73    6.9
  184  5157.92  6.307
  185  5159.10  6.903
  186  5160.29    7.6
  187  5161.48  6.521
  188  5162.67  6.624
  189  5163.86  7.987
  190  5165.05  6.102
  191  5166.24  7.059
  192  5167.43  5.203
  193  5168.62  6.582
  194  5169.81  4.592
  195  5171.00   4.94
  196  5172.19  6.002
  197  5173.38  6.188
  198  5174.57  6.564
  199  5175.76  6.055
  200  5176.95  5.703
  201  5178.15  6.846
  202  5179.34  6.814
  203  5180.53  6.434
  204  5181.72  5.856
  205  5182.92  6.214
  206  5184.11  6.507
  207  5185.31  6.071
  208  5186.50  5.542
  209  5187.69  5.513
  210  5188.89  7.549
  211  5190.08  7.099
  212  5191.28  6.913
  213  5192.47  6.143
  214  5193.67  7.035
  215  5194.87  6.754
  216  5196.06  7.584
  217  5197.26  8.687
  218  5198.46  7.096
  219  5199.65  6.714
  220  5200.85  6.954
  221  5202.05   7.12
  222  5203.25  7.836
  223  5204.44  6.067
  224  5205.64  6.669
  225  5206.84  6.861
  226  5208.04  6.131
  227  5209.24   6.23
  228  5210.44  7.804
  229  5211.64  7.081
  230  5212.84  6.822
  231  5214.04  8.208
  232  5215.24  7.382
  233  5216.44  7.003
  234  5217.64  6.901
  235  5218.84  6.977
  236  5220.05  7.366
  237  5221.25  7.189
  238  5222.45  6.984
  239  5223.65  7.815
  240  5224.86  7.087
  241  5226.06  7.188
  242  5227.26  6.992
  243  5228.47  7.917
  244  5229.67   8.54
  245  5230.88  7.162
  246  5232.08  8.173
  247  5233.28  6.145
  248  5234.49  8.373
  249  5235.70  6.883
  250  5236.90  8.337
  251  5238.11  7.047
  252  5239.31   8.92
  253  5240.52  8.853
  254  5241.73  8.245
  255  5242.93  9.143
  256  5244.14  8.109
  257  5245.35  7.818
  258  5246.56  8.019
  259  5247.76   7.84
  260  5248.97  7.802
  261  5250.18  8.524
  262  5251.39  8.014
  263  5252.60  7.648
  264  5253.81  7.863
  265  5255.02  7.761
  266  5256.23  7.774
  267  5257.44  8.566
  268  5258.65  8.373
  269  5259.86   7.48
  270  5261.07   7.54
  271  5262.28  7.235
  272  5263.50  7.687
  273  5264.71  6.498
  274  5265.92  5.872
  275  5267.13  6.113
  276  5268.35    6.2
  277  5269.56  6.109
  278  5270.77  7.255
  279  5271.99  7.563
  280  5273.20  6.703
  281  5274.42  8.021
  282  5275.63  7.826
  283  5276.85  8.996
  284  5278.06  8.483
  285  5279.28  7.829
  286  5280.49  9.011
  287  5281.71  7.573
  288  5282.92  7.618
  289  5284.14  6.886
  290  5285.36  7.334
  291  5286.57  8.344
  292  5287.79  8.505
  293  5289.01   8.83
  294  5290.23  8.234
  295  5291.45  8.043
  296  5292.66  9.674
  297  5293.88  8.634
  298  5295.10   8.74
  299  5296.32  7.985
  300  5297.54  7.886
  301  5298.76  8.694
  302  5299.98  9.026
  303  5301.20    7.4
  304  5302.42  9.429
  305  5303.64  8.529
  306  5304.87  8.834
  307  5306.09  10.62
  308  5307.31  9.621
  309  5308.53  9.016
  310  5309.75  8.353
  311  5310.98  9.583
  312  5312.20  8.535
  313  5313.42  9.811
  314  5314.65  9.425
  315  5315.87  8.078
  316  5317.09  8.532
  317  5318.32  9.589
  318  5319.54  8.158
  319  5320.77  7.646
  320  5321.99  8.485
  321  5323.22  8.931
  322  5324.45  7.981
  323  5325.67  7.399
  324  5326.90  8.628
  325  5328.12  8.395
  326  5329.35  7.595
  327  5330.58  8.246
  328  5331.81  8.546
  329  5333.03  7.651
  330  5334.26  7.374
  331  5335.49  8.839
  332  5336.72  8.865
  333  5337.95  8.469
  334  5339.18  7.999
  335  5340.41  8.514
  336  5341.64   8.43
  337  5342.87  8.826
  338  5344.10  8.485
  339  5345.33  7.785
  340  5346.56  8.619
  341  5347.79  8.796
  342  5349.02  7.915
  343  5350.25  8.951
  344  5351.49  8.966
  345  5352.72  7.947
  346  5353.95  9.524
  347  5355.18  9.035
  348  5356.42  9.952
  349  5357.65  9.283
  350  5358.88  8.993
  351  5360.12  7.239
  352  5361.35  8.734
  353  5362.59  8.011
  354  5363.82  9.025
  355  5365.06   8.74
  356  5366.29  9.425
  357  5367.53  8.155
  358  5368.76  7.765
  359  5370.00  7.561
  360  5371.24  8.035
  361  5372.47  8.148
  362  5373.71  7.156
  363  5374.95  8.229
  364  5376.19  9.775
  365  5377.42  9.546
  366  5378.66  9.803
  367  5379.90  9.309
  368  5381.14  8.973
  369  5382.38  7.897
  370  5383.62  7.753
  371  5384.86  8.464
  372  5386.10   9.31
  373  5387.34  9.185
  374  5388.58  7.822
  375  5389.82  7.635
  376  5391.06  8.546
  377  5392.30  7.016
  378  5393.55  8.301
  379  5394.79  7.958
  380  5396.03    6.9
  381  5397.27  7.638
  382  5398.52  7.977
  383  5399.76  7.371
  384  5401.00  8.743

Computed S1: 0.11 mag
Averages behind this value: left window 7.51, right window 8.54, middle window 7.28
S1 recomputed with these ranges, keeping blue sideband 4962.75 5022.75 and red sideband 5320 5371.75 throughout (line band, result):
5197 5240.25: 0.12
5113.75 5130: 0.11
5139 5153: 0.14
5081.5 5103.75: 0.09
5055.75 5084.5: 0.00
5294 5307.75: -0.06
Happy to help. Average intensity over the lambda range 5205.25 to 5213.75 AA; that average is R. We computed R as 6.85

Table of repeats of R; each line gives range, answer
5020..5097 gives 7.68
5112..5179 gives 6.94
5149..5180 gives 6.56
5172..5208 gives 6.65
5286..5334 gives 8.6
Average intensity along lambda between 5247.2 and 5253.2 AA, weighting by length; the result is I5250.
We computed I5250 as 7.96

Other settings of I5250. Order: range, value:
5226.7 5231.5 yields 7.66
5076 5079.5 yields 7.74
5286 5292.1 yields 8.4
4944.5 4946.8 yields 8.05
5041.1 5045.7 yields 7.14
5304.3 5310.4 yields 9.29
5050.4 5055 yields 7.84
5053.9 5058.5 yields 8.68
